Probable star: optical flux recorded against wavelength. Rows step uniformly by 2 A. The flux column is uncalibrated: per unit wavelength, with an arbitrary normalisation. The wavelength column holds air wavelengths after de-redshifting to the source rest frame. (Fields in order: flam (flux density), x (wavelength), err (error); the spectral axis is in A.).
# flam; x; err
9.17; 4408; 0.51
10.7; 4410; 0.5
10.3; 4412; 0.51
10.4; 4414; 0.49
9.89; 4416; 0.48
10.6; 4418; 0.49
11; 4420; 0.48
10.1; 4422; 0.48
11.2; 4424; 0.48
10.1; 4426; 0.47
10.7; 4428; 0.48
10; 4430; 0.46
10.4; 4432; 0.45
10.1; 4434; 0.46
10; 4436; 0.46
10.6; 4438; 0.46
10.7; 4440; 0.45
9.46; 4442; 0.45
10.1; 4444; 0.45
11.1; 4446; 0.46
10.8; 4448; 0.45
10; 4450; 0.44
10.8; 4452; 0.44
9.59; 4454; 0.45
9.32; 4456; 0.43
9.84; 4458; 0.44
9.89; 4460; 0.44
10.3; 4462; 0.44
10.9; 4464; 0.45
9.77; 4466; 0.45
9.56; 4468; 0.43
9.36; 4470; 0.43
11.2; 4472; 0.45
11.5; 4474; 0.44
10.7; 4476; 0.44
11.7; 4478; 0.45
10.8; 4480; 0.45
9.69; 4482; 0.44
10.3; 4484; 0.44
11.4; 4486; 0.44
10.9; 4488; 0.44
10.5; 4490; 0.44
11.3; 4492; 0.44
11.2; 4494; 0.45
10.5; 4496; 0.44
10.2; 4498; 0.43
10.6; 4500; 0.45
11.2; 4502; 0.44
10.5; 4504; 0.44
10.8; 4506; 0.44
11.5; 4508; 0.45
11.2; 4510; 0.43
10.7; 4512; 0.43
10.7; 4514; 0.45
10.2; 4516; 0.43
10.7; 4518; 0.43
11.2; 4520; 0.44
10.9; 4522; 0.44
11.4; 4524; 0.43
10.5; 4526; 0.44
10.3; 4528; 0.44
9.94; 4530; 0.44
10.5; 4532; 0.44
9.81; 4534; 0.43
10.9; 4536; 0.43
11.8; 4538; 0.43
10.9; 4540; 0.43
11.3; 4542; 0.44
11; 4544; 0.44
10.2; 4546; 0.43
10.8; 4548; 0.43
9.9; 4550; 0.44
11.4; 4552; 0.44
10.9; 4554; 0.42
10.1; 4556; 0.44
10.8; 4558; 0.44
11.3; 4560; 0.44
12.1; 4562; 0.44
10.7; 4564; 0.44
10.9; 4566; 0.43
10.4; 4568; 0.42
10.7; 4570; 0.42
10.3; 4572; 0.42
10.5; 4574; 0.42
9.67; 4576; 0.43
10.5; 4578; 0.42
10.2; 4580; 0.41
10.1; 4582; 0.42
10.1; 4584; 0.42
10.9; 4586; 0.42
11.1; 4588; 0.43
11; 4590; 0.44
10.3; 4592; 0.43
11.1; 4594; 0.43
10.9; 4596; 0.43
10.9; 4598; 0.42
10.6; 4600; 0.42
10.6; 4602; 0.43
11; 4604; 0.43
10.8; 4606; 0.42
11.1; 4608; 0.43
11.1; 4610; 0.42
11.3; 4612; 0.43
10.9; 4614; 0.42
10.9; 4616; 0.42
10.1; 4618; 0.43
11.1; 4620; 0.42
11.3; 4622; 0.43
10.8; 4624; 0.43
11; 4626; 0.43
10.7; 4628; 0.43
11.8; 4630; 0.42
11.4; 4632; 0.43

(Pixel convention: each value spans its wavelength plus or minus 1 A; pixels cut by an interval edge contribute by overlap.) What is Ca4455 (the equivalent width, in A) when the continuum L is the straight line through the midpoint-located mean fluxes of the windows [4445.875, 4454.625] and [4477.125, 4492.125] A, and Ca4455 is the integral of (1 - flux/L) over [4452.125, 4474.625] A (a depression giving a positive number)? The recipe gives 1.0 A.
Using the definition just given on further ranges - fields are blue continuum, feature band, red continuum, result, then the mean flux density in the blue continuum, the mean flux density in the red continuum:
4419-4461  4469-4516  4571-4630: -1.63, 10.3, 10.7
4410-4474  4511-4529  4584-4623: -0.28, 10.3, 10.9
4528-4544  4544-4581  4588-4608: 0.44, 10.7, 10.8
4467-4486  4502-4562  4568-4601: -1.30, 10.6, 10.5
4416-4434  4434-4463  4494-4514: 1.06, 10.5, 10.8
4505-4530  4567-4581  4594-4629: 0.69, 10.8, 10.9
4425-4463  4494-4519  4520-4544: -0.33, 10.2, 10.8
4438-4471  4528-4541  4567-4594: -0.35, 10.1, 10.5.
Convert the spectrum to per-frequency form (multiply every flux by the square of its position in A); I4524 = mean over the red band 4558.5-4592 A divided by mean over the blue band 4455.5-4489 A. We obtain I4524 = 1.07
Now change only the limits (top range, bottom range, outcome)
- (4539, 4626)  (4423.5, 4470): 1.12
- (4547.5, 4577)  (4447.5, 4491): 1.07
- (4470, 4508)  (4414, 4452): 1.07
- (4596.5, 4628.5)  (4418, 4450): 1.13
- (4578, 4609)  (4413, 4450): 1.11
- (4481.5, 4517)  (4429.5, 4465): 1.08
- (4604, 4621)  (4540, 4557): 1.05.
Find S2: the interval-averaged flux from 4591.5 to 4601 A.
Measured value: 10.8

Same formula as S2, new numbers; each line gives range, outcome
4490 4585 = 10.7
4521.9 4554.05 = 10.7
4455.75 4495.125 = 10.5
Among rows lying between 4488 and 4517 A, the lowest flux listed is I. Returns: 10.2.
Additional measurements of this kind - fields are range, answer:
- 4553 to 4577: 9.67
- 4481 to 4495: 9.69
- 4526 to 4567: 9.81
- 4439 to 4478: 9.32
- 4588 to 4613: 10.3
